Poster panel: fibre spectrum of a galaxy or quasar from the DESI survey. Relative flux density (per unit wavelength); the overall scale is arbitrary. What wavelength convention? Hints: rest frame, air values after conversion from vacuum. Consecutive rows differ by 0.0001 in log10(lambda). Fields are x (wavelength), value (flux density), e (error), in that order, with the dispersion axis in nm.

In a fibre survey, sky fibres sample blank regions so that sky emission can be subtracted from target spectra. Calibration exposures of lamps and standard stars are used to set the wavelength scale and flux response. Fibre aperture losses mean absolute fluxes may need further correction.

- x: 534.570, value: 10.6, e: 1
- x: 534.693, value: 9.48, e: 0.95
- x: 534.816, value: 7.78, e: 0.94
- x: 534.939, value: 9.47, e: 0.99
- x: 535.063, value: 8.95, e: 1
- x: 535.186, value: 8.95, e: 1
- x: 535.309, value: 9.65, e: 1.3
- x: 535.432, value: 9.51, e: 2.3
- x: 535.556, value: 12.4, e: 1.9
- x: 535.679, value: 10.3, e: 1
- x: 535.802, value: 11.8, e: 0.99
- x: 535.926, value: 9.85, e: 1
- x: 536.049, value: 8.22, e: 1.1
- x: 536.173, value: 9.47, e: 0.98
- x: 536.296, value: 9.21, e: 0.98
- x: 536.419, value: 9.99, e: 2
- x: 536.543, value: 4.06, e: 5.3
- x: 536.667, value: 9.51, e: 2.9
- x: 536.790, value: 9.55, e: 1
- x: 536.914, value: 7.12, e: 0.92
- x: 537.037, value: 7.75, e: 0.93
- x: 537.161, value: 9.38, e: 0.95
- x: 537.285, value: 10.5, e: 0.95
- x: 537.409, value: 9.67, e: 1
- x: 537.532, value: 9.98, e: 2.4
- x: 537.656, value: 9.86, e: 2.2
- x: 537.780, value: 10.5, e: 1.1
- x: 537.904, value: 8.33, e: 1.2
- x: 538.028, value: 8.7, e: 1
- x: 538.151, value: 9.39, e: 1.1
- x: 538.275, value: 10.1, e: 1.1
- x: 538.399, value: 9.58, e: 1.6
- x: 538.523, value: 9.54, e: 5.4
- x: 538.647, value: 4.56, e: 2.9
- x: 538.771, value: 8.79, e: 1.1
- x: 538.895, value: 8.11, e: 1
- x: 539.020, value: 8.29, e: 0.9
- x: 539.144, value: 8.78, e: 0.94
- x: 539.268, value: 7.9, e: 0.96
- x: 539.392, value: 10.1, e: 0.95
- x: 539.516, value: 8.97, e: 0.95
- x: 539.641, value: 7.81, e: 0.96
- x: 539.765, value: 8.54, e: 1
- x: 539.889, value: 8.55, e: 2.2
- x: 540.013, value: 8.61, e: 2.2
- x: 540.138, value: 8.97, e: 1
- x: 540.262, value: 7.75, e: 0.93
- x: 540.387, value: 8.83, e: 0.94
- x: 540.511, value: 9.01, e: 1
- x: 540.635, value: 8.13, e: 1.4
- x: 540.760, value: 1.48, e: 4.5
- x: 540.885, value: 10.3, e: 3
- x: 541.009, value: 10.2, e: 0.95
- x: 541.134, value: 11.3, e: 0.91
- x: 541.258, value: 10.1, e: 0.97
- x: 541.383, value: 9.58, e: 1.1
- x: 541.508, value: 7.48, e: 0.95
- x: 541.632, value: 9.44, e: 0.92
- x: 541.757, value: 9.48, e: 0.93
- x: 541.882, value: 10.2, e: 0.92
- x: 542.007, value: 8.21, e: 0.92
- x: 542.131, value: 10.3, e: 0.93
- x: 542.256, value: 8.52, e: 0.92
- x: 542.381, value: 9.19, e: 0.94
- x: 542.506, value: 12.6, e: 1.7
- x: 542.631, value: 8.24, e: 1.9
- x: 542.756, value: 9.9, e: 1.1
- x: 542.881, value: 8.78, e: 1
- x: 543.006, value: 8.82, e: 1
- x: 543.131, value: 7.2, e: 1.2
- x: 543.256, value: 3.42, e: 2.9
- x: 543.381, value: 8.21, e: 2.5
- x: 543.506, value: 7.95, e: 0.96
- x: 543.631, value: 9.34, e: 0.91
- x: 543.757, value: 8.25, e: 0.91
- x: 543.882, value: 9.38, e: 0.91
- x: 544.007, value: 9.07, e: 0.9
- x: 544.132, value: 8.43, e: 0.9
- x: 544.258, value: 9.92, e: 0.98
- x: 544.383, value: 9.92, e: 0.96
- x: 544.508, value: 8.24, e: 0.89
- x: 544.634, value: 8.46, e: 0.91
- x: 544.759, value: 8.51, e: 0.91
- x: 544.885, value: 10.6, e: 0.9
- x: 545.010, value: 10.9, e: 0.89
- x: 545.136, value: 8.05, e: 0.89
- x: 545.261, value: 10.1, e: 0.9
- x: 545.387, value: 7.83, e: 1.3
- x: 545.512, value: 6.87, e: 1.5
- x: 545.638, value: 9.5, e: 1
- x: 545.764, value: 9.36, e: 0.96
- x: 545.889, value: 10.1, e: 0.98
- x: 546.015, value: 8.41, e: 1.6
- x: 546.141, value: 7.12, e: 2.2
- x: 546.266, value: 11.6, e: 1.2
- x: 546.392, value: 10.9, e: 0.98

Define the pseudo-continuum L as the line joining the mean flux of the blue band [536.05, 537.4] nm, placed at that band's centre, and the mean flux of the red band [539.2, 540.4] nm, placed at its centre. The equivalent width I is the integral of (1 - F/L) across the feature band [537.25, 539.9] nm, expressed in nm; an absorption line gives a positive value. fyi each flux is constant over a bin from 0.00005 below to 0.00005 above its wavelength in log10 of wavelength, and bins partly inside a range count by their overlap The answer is -0.09 nm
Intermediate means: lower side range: 8.67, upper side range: 8.59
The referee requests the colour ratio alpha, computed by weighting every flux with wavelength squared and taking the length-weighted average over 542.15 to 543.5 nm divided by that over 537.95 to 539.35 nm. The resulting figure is 1.0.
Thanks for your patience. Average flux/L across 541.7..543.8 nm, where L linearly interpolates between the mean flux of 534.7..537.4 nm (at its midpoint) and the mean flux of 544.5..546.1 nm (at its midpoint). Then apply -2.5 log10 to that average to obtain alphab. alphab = 0.038 mag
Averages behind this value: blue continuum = 9.22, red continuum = 8.99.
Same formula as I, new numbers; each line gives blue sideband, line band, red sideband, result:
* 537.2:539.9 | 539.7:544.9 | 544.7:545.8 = 0.14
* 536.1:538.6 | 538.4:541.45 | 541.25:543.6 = 0.14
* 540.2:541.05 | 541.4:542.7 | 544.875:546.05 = -0.17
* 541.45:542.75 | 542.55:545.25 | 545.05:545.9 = 0.11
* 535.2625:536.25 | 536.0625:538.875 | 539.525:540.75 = 0.15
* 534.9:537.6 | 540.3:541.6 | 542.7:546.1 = 0.05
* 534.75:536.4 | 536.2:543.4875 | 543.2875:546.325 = 0.46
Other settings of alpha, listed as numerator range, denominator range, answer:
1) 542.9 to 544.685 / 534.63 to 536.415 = 0.89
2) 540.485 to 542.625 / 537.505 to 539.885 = 1.05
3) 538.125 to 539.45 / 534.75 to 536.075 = 0.89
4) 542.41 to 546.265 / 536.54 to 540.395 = 1.03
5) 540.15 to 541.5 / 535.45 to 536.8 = 0.93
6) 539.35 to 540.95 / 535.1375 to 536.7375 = 0.88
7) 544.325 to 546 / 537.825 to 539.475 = 1.08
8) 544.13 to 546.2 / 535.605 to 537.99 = 1.00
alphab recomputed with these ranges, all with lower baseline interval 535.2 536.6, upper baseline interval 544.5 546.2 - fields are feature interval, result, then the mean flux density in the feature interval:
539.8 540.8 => 0.18 mag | 7.83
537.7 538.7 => 0.05 mag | 8.9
